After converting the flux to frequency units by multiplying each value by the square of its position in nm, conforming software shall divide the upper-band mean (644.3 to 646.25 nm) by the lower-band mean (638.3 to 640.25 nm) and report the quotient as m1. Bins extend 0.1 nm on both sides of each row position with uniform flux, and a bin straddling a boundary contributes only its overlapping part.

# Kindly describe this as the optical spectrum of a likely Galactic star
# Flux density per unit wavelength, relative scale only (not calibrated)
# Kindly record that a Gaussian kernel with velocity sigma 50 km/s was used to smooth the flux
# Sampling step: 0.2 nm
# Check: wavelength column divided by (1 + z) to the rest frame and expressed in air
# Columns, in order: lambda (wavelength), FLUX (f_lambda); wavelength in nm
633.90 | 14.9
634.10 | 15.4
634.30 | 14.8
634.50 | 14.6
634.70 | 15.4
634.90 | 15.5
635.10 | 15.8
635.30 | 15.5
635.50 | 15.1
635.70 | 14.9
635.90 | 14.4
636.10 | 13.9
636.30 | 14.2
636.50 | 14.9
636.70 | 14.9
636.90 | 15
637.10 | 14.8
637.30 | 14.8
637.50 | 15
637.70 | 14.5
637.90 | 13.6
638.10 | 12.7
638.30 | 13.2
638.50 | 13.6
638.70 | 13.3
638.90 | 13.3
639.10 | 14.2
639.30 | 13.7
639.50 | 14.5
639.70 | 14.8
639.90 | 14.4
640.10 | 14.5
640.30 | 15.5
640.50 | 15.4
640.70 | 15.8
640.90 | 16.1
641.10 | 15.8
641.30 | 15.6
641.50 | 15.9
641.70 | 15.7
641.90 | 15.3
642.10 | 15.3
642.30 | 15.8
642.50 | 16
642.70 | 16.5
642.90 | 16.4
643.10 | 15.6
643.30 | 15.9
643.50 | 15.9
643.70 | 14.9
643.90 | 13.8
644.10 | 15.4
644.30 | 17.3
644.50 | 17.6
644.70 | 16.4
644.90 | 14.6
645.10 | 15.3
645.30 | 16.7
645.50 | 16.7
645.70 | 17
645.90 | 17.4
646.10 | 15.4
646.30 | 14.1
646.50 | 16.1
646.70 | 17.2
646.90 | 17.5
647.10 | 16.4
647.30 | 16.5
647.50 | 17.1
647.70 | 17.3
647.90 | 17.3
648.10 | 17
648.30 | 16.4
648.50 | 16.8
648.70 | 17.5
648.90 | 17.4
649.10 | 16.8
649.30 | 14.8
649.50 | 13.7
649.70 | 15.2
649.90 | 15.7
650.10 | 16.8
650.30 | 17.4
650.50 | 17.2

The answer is 1.2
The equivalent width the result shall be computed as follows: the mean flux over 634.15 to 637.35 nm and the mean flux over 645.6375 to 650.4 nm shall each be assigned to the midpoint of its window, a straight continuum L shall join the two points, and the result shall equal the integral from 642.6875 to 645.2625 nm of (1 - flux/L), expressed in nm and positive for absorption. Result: 0.02 nm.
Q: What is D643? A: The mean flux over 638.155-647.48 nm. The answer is 15.5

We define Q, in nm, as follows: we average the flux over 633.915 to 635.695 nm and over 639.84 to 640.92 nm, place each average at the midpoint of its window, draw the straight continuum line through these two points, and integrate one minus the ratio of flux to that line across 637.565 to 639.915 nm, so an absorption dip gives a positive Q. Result 0.22 nm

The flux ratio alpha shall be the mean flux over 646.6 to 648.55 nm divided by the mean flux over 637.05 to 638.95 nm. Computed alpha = 1.2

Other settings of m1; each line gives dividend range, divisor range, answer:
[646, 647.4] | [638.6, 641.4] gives 1.12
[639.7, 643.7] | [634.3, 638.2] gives 1.08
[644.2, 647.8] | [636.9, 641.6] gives 1.15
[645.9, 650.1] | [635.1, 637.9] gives 1.15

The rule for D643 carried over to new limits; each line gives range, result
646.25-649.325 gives 16.7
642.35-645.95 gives 16.1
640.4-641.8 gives 15.8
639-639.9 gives 14.3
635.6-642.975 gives 14.8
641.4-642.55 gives 15.7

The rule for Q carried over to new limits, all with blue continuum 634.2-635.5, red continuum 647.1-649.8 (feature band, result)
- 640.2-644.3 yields 0.06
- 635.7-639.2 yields 0.30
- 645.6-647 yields -0.01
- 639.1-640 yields 0.08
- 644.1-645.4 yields -0.01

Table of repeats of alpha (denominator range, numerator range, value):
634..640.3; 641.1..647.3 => 1.10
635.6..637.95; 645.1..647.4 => 1.12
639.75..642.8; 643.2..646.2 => 1.03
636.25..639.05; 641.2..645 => 1.12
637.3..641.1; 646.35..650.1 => 1.14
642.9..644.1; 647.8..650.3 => 1.06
